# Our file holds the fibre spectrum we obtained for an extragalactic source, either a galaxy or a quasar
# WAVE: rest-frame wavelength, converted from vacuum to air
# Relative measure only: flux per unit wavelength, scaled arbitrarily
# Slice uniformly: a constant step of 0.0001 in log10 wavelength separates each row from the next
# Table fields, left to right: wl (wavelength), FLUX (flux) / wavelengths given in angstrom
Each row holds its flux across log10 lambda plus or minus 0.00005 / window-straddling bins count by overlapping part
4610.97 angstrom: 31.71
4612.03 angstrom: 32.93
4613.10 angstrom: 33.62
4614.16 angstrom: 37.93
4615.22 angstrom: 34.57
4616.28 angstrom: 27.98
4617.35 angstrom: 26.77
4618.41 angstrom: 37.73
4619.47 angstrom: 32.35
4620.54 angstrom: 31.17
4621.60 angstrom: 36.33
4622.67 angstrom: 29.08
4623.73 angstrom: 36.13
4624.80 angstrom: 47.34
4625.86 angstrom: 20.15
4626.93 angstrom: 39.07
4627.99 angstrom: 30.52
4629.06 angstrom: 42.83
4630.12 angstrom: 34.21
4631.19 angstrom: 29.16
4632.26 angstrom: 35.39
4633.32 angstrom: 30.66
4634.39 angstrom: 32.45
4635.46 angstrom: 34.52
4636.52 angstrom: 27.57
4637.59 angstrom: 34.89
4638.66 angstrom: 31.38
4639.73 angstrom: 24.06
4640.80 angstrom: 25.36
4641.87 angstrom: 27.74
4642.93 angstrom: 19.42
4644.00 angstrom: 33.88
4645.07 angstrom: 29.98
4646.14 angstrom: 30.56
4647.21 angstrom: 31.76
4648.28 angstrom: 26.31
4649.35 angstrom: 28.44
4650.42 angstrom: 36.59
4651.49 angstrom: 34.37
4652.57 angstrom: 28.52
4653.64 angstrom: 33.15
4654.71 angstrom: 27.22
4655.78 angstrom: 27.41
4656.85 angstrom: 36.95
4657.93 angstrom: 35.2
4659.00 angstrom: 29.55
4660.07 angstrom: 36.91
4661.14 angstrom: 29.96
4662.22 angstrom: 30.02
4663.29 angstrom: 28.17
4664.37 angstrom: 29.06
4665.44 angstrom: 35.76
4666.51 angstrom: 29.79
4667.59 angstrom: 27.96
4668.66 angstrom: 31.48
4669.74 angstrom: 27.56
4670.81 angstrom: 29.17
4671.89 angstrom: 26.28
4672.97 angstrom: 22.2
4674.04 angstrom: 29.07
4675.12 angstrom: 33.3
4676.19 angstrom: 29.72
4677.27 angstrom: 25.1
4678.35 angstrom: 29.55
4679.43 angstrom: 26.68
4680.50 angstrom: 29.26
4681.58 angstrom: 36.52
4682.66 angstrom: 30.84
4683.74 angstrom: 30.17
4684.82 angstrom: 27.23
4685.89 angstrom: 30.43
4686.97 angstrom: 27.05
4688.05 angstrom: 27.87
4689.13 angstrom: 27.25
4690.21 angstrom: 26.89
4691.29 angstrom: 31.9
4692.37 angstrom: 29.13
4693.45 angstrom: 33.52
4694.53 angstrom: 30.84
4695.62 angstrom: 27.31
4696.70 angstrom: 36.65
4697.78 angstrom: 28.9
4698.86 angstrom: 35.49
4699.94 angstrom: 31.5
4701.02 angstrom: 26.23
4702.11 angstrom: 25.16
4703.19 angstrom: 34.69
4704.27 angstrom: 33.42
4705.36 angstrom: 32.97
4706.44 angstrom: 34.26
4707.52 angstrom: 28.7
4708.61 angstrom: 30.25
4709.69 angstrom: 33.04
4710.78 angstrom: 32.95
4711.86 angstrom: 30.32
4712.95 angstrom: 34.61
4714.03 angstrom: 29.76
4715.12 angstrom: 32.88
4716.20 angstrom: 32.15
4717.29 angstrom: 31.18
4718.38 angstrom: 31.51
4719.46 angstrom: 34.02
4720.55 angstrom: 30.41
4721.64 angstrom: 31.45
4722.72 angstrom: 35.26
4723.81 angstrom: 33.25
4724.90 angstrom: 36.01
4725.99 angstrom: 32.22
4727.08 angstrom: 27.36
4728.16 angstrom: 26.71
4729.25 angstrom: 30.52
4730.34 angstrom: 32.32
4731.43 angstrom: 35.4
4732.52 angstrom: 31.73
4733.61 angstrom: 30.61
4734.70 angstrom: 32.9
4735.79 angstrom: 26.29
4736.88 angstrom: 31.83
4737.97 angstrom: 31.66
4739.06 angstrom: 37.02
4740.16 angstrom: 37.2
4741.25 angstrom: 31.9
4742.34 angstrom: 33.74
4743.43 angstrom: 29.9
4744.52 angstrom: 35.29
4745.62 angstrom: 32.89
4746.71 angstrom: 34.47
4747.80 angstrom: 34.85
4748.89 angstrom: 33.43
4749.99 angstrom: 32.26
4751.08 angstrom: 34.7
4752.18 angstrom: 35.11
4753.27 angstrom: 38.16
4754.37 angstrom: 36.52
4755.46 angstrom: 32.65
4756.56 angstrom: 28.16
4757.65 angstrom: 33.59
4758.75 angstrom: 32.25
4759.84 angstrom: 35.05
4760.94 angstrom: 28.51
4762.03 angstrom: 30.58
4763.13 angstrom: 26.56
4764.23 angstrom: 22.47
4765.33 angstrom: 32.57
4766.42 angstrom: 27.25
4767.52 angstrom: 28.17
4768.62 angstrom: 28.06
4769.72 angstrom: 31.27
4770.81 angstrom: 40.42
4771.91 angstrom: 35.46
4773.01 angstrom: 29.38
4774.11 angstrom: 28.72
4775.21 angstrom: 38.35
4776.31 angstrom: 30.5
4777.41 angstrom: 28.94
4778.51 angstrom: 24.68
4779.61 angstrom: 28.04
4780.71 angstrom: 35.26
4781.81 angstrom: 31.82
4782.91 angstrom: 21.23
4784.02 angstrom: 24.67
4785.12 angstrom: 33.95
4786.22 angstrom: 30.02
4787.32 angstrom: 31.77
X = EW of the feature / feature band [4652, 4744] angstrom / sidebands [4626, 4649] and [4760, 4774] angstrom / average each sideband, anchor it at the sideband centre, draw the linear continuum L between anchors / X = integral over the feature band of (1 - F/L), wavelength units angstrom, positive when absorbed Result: -1.3 angstrom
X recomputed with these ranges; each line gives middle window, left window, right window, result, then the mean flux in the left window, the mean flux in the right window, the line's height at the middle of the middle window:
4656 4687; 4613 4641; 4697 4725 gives 2.2 angstrom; 32.8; 31.9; 32.3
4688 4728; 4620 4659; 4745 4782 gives 0.4 angstrom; 31.6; 31.8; 31.7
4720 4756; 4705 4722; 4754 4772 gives -1.7 angstrom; 31.9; 31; 31.5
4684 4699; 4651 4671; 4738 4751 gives 1.0 angstrom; 31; 33.8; 32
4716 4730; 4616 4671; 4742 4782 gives 0.0 angstrom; 31.4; 31.9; 31.7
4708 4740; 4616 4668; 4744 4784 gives -0.5 angstrom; 31.5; 31.5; 31.5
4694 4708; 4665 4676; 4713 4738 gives -0.3 angstrom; 29.2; 31.7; 30.6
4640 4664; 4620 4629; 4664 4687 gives 1.0 angstrom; 34.2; 29.3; 31.6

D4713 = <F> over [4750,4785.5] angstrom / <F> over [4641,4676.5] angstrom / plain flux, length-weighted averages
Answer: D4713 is 1.03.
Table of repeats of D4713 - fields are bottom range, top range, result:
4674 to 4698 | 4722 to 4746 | 1.09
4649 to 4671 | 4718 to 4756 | 1.06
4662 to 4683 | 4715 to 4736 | 1.08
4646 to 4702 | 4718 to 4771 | 1.07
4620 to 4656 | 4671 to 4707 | 0.95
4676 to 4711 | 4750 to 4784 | 1.02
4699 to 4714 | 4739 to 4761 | 1.07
